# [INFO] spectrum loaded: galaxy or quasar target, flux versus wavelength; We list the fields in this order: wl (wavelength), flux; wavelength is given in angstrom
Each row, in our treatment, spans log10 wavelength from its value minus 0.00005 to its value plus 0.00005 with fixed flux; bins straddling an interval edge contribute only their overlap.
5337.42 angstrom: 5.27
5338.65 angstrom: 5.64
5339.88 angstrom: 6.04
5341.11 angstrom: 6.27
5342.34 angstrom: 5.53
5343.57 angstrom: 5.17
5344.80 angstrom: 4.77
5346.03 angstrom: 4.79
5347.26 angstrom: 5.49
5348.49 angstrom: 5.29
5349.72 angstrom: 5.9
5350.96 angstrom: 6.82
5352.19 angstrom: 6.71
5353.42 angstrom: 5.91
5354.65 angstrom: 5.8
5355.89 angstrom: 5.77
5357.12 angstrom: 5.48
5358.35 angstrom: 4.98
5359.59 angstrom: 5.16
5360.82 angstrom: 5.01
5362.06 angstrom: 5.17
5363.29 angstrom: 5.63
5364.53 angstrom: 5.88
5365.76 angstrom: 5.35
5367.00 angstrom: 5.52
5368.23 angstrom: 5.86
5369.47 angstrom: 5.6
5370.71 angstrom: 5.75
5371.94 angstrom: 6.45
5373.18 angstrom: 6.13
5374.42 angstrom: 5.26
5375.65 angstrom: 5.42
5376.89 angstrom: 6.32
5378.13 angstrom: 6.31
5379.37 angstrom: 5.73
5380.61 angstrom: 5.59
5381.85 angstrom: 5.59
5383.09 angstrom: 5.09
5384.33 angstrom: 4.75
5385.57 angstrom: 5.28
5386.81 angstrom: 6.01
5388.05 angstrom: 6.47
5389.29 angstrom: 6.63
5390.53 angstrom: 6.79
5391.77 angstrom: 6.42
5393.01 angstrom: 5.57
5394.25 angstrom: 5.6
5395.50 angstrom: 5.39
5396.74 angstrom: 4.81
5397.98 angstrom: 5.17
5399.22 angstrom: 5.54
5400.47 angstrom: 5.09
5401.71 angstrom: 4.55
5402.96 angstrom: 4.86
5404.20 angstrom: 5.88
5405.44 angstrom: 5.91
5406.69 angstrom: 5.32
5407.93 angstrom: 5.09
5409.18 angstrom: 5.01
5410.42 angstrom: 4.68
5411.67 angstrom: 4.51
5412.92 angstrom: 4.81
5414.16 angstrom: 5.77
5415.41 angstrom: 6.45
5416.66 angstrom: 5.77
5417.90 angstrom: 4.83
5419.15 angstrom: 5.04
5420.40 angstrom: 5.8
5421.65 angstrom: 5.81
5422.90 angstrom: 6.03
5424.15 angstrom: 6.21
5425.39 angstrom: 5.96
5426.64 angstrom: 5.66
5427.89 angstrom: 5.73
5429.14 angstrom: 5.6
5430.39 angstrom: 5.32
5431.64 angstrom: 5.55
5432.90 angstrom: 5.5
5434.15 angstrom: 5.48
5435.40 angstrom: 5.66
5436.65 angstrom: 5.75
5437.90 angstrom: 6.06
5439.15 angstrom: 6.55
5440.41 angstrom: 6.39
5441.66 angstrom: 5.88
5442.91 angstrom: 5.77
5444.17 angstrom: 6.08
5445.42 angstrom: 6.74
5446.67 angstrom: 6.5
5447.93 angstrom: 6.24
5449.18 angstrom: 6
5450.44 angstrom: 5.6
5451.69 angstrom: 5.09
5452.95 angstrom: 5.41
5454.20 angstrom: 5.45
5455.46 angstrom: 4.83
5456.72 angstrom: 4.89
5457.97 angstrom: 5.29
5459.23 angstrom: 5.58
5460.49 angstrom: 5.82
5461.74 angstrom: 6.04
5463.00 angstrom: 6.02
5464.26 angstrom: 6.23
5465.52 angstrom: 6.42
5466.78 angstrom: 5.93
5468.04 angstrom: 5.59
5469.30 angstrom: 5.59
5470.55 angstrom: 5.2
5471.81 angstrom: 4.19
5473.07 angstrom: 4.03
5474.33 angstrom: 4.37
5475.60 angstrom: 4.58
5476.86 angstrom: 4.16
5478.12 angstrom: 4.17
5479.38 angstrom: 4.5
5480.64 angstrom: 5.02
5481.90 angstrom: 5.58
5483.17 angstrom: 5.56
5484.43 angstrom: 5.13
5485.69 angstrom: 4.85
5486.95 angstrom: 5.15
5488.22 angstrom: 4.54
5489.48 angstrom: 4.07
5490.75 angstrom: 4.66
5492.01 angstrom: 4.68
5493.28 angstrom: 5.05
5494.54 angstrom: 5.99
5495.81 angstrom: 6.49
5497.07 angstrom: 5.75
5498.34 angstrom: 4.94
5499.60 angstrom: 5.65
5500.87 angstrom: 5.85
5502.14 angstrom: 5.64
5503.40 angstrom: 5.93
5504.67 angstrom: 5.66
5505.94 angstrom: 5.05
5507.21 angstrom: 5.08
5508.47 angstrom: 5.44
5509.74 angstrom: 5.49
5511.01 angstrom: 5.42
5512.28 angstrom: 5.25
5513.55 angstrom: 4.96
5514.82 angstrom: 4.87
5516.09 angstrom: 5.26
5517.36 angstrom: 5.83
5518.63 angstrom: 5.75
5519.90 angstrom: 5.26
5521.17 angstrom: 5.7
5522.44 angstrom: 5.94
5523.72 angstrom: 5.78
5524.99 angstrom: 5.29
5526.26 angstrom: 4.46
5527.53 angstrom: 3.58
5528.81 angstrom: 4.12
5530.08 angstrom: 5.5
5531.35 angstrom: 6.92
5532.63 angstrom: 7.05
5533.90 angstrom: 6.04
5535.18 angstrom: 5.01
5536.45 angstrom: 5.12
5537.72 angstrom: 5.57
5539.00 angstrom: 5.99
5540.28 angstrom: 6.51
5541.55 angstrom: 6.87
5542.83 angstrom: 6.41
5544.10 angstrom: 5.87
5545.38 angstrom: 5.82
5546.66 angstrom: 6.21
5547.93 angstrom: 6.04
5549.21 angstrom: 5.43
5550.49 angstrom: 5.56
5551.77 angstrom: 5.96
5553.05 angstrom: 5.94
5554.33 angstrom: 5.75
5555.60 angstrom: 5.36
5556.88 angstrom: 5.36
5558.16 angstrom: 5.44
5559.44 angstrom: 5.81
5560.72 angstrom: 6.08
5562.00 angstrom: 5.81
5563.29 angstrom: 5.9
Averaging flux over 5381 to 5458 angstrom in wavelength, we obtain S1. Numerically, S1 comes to 5.61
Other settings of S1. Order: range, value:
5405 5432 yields 5.49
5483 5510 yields 5.3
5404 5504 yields 5.46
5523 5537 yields 5.35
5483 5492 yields 4.81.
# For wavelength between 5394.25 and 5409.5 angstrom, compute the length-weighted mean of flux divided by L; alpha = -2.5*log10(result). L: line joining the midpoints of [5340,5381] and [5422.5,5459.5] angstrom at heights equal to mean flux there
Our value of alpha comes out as 0.09 mag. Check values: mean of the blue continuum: 5.67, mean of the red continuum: 5.76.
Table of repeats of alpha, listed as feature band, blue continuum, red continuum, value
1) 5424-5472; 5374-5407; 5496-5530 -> -0.05 mag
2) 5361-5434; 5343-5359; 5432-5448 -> 0.05 mag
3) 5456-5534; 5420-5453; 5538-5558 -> 0.12 mag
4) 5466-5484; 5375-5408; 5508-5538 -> 0.12 mag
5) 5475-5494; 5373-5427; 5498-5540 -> 0.15 mag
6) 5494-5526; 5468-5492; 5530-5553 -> -0.03 mag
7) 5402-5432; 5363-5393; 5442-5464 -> 0.06 mag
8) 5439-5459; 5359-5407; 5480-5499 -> -0.08 mag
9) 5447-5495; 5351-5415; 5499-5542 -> 0.07 mag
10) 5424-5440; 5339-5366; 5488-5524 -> -0.05 mag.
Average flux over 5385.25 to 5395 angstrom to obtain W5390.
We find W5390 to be 6.11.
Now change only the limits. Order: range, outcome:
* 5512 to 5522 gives 5.38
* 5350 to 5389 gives 5.71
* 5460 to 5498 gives 5.17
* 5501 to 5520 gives 5.41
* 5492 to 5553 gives 5.6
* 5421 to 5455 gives 5.85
